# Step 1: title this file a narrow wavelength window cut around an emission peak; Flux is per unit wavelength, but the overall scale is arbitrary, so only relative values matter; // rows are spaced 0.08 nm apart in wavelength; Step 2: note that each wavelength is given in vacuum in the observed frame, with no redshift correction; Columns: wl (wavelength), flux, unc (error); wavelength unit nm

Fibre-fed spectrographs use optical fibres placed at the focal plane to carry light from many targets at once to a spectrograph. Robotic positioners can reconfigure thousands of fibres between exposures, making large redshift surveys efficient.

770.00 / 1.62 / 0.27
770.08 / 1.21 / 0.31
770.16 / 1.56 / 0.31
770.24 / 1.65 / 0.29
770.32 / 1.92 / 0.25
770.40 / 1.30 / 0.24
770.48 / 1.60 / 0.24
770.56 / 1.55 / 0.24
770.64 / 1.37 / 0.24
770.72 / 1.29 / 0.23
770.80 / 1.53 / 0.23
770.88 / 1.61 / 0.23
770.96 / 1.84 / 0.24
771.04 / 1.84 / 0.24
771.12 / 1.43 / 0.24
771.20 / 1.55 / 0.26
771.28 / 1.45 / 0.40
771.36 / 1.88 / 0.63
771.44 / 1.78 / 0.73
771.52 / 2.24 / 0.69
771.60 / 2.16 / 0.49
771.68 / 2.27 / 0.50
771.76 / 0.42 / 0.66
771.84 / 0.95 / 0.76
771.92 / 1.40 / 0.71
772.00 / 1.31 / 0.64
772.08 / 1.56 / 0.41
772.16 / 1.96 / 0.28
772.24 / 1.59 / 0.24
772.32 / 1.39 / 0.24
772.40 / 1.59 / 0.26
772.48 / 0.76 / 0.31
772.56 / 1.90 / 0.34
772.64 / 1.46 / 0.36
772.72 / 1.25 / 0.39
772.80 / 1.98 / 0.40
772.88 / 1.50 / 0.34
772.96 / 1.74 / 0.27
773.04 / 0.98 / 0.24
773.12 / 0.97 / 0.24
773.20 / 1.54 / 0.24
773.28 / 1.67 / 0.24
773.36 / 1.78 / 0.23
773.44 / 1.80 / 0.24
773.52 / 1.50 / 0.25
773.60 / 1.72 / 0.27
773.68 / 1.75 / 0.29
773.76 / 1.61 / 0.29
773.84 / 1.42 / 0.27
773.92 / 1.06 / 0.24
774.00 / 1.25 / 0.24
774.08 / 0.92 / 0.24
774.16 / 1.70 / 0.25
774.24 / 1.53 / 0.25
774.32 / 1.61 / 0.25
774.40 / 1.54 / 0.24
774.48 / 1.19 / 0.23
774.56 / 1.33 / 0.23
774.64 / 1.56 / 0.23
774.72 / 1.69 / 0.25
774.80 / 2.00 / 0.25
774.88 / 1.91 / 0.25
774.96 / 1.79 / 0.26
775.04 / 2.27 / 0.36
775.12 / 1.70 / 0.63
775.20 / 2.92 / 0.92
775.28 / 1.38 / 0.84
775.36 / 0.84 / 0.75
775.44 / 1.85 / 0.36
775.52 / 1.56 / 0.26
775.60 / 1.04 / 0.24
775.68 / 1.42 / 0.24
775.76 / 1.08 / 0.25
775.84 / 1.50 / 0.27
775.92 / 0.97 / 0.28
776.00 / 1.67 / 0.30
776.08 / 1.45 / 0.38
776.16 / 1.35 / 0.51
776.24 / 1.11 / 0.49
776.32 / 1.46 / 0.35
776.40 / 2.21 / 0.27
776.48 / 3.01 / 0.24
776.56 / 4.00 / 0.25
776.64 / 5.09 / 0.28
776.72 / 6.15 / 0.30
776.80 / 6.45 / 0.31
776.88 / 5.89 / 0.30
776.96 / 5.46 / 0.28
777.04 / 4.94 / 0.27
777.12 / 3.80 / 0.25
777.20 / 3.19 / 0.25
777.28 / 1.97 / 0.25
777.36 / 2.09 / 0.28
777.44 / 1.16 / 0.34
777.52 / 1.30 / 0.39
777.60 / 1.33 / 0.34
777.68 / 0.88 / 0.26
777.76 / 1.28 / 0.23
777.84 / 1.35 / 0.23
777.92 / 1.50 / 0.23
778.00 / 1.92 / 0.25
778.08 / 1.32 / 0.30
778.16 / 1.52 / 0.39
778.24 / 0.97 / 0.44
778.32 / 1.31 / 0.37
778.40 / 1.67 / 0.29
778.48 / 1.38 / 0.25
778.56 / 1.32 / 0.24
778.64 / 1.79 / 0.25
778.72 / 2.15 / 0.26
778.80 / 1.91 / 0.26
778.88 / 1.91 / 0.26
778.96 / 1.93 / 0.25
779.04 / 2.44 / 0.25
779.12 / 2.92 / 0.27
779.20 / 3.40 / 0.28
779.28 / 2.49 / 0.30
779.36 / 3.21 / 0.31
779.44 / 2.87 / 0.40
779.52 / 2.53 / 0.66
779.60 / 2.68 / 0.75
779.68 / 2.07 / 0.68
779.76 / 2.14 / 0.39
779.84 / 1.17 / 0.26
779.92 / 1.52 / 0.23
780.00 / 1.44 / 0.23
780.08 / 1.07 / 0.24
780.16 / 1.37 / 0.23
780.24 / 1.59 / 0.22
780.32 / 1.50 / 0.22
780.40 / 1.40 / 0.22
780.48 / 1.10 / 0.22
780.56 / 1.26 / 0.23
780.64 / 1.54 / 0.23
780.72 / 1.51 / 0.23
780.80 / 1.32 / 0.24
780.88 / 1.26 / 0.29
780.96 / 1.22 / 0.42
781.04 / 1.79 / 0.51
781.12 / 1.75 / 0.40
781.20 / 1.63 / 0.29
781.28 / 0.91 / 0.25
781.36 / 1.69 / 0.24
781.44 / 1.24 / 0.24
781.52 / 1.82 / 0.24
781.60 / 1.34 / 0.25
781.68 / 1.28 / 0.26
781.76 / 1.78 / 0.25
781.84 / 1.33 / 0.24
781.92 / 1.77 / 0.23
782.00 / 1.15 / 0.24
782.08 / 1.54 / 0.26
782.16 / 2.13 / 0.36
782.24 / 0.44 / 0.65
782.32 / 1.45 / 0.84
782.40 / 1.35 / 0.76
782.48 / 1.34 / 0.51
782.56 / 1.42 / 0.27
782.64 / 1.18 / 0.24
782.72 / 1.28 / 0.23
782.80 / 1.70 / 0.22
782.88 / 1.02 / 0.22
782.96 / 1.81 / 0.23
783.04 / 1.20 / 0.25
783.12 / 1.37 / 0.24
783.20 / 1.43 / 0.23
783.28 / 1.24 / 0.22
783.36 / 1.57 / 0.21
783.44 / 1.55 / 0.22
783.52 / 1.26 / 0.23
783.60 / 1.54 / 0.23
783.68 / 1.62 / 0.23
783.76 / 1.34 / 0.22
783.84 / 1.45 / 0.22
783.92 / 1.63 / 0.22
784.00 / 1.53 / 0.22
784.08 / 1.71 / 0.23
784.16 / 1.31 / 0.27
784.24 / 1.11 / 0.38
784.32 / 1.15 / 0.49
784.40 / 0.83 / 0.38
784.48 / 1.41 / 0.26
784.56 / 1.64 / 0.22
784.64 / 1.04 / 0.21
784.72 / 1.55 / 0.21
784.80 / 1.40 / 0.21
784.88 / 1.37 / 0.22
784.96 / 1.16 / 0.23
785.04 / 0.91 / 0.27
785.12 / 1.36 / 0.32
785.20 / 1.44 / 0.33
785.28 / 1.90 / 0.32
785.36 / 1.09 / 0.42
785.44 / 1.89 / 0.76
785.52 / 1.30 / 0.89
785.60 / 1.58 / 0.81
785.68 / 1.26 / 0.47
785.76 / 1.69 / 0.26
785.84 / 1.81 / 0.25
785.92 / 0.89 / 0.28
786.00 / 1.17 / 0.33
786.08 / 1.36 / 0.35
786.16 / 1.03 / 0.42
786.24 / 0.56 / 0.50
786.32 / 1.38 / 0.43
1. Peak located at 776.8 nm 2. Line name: H-alpha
